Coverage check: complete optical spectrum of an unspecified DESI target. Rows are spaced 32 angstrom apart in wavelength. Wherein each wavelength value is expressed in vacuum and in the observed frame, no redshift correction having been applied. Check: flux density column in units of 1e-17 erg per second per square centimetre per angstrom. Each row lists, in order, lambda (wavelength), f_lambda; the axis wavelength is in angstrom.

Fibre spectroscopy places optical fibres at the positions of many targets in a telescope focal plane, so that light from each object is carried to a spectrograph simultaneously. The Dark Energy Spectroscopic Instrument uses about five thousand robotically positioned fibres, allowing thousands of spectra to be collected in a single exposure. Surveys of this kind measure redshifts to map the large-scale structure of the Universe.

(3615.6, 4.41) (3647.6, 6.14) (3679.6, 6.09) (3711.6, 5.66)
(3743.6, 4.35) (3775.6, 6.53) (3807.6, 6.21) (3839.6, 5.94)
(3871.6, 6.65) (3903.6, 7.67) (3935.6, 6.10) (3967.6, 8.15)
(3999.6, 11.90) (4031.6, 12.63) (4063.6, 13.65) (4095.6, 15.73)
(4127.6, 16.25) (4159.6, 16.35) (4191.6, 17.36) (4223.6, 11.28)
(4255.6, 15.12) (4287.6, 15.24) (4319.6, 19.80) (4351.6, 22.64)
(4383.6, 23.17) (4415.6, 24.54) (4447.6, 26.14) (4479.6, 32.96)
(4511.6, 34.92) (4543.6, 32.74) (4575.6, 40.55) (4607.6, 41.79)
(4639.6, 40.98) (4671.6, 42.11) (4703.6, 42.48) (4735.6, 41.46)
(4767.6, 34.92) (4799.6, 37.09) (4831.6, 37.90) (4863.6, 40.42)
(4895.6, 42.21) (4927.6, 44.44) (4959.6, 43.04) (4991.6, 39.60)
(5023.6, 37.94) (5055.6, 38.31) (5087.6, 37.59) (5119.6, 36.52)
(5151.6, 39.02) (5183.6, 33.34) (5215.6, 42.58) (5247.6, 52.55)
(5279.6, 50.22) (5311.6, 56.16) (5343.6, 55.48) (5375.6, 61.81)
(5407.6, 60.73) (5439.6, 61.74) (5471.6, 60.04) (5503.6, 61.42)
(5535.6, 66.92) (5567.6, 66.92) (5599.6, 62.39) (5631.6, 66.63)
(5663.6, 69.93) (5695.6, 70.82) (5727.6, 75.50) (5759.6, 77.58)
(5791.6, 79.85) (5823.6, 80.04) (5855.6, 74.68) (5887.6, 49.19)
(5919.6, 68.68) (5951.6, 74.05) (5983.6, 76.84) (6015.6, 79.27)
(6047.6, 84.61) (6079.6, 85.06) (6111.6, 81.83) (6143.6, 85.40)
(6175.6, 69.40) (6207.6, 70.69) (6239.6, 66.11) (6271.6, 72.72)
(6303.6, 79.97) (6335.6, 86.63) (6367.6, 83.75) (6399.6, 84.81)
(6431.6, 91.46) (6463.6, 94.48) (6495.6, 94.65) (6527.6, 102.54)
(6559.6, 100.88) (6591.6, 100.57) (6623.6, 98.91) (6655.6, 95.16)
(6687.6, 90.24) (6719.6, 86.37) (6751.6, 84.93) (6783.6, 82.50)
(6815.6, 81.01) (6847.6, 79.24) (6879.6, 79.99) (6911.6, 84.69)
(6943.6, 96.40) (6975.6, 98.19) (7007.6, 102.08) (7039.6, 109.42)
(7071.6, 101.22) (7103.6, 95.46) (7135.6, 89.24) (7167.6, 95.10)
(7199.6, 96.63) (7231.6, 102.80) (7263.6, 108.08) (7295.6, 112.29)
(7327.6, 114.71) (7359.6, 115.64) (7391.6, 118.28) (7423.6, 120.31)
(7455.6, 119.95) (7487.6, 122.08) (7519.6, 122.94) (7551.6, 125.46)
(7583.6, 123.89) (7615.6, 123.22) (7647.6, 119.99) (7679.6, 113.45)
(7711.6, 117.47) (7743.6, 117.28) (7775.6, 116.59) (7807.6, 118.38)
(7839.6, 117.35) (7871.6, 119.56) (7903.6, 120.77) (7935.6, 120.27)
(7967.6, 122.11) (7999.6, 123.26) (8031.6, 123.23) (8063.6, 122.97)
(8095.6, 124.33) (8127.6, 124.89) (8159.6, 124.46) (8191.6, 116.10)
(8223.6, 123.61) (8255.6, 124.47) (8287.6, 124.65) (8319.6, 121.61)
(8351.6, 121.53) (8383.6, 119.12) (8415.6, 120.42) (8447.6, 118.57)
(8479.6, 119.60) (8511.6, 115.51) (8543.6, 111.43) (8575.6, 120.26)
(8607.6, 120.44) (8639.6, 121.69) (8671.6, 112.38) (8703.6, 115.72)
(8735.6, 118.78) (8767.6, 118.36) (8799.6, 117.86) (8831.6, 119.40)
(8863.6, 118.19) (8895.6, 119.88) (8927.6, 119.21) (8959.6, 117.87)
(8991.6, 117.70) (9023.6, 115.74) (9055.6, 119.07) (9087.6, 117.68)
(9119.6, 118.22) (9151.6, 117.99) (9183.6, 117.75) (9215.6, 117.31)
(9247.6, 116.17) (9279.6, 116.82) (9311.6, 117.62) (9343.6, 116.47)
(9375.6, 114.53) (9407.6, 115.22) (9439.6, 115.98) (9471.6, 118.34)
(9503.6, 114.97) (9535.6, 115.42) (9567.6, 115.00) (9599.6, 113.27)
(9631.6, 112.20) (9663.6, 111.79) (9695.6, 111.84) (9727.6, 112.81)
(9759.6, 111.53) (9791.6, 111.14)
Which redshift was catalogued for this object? 0.00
